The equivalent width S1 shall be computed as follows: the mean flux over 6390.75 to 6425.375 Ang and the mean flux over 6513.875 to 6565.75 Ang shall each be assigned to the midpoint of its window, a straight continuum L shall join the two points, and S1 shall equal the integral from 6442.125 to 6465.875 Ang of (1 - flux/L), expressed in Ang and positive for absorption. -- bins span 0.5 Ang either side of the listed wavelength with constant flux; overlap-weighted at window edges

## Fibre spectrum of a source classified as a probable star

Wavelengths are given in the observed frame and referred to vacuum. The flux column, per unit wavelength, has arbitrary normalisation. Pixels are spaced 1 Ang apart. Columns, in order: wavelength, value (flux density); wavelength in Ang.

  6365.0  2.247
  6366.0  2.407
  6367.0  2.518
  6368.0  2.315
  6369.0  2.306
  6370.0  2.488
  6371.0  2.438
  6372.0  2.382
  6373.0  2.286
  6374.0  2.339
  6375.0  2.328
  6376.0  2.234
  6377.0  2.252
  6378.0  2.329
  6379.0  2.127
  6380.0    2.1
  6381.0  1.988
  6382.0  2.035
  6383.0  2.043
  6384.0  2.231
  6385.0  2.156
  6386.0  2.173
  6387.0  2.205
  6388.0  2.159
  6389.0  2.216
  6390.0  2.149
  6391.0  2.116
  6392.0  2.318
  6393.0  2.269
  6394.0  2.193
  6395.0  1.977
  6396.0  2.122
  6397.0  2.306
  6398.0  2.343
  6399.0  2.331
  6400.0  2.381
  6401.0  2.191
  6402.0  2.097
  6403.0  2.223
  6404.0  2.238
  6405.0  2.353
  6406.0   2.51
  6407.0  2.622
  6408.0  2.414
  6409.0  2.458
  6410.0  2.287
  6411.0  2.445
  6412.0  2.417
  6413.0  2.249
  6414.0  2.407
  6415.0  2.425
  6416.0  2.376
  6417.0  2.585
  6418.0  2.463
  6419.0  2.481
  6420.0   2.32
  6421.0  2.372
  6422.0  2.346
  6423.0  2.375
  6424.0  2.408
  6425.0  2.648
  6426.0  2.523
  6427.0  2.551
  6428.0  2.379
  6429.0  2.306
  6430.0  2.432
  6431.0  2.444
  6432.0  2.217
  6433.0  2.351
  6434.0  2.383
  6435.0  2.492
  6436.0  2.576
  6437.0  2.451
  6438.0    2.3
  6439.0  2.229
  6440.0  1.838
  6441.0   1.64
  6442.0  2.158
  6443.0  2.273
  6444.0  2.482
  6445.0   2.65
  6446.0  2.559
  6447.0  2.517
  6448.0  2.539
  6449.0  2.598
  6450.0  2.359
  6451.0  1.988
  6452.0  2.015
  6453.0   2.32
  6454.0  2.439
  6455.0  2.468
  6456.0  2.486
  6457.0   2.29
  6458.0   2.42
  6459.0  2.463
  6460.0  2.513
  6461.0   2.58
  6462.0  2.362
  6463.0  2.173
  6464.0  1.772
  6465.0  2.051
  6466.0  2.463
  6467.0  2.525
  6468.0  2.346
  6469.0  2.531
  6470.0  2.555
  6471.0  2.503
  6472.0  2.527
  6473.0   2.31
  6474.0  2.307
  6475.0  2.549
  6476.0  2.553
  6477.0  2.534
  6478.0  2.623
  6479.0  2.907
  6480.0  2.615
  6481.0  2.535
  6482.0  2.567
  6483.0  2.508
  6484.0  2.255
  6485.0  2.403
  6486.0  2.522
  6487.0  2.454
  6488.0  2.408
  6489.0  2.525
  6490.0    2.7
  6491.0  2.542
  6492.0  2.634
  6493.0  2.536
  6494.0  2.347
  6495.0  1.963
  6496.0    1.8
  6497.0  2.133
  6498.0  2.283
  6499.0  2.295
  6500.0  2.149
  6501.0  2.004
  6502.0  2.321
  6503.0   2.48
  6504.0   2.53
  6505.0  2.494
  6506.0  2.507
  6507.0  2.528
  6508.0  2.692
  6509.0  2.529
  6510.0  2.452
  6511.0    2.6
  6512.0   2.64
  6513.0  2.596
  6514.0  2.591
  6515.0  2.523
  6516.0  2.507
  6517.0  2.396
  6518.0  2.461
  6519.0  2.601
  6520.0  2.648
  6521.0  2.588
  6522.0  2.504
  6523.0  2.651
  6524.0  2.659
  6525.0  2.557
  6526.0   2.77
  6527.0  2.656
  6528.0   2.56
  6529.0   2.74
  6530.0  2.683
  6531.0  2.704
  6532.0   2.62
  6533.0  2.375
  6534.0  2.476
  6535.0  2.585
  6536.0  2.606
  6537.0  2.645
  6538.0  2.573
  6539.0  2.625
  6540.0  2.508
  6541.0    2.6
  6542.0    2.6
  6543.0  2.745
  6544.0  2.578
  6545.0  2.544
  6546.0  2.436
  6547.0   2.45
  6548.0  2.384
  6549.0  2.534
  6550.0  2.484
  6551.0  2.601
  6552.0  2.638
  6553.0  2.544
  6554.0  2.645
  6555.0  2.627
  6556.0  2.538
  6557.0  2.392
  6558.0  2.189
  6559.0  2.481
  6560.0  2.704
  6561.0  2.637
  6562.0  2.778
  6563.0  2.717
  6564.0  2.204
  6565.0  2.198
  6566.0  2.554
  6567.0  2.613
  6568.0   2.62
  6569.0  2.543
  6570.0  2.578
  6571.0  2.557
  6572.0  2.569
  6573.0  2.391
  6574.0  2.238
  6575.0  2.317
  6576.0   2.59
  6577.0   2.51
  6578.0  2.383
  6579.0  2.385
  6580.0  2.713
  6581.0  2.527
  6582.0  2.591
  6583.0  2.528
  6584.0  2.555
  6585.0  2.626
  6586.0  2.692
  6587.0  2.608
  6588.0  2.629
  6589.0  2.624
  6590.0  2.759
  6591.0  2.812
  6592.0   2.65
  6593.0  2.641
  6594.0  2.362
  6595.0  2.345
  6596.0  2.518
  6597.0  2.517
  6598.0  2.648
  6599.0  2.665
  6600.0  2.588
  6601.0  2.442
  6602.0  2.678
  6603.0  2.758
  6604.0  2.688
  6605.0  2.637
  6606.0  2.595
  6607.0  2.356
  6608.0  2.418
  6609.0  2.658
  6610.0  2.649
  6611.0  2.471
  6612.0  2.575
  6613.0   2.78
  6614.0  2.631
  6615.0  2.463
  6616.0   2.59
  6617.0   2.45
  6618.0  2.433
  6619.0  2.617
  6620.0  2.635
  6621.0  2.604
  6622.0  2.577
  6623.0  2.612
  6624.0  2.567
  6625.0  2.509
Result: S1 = 0.6 Ang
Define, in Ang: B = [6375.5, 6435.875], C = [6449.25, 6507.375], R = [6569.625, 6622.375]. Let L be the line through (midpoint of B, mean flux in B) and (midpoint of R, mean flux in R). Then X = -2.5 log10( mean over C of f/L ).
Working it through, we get 0.00 mag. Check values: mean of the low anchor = 2.31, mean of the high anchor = 2.56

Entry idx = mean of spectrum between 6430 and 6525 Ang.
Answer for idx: 2.42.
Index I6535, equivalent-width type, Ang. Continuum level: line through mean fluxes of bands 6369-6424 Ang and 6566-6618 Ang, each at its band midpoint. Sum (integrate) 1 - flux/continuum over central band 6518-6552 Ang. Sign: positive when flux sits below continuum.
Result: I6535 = -1.4 Ang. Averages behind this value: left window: 2.29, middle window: 2.58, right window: 2.56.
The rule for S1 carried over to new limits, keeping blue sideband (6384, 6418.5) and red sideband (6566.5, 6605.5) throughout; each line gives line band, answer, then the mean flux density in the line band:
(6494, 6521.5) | 0.40 Ang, 2.42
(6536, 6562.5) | -0.47 Ang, 2.56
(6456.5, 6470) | 0.20 Ang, 2.35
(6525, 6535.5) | -0.54 Ang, 2.61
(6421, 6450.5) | -0.40 Ang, 2.38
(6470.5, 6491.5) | -0.89 Ang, 2.52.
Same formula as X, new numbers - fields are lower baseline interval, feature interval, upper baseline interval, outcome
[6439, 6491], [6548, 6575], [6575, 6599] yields 0.009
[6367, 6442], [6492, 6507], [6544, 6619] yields 0.064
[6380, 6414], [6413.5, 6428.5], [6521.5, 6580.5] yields -0.068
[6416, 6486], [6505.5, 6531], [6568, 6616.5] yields -0.047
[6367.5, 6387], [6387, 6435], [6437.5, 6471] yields -0.030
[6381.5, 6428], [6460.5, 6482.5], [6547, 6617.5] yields -0.020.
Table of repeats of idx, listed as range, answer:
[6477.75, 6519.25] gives 2.45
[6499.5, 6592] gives 2.55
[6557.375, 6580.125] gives 2.49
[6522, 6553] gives 2.58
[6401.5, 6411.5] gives 2.36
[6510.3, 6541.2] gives 2.59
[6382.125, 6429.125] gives 2.32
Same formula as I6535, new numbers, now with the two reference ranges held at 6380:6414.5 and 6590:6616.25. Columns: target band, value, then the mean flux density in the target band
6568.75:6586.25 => 0.2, 2.51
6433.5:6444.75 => 0.3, 2.27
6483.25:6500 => 0.3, 2.36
